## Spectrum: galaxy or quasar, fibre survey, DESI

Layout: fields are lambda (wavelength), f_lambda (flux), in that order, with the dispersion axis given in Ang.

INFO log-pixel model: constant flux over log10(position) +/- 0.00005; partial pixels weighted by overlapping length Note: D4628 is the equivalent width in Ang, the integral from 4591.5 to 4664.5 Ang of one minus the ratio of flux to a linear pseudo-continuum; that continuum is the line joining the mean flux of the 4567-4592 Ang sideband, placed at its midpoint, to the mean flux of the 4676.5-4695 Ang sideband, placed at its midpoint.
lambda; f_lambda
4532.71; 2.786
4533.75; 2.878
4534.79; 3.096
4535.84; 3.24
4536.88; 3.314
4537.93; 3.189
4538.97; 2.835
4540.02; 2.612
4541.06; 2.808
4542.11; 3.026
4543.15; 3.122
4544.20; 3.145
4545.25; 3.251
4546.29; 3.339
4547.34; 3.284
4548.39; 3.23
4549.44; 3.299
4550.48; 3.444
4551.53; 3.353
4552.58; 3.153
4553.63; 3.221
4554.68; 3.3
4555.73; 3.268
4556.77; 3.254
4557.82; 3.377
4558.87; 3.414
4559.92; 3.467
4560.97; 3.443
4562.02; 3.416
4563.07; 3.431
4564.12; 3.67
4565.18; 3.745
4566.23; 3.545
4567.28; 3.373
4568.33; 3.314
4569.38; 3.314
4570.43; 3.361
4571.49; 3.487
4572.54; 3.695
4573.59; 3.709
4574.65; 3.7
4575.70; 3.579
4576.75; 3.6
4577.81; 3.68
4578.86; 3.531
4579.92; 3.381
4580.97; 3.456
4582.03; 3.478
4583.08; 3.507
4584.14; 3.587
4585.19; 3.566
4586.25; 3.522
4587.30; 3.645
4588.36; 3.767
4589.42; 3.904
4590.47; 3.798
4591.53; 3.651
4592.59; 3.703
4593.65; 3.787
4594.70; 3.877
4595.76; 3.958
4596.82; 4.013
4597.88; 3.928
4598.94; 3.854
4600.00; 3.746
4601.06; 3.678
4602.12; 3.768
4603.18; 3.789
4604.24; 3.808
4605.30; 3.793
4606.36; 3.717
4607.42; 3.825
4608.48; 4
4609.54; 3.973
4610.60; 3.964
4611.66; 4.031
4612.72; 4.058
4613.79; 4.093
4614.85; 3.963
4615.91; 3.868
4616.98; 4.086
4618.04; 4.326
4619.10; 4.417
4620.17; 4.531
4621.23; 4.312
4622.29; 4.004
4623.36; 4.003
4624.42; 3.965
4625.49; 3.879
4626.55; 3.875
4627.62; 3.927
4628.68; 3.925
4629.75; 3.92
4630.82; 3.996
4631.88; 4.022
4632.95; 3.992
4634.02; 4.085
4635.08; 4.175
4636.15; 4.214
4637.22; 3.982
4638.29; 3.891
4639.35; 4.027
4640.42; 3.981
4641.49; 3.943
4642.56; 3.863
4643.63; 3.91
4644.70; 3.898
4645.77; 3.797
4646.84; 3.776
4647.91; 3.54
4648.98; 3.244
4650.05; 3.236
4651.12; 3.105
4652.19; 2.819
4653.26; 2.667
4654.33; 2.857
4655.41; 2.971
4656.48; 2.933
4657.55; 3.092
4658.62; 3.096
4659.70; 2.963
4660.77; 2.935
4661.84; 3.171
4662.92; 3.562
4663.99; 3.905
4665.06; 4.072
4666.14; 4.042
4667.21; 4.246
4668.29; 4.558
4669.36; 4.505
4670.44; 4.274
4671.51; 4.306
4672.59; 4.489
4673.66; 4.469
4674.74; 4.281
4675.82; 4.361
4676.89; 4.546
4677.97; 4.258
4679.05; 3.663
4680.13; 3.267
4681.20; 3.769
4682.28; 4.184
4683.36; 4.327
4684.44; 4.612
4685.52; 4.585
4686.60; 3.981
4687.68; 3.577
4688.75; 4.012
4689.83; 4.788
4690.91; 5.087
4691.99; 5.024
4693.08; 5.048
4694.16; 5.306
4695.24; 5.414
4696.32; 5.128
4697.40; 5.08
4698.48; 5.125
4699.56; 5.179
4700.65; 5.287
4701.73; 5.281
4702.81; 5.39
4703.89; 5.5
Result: 2.9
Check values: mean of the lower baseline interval 3.57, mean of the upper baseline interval 4.37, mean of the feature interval 3.76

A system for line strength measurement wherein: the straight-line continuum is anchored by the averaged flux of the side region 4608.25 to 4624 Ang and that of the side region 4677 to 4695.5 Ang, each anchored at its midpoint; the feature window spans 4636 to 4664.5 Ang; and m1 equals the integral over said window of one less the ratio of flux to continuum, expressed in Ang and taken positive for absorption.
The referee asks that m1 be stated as 5.4 Ang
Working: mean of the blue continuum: 4.11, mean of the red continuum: 4.39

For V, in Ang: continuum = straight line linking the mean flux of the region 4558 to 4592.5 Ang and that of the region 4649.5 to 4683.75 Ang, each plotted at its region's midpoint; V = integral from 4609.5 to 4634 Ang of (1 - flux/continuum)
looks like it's -2.8 Ang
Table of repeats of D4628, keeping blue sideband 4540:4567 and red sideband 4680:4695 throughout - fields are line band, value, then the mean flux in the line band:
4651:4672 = 3.6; 3.51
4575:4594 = -0.2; 3.62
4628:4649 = 0.5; 3.93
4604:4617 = -0.5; 3.93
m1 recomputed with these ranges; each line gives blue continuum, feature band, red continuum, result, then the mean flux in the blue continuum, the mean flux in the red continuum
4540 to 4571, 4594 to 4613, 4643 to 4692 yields -1.8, 3.31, 3.83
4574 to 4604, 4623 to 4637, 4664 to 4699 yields 0.1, 3.7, 4.44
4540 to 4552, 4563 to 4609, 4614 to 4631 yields -0.3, 3.18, 4.06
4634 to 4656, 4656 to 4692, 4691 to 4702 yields 3.9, 3.61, 5.18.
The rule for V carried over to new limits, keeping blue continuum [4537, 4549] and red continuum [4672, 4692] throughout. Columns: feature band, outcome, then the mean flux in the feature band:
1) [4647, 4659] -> 2.8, 3.07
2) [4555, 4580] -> -1.5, 3.49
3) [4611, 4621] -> -1.2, 4.15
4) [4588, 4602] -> -1.2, 3.82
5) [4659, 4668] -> 1.0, 3.63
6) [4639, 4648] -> 0.1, 3.87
